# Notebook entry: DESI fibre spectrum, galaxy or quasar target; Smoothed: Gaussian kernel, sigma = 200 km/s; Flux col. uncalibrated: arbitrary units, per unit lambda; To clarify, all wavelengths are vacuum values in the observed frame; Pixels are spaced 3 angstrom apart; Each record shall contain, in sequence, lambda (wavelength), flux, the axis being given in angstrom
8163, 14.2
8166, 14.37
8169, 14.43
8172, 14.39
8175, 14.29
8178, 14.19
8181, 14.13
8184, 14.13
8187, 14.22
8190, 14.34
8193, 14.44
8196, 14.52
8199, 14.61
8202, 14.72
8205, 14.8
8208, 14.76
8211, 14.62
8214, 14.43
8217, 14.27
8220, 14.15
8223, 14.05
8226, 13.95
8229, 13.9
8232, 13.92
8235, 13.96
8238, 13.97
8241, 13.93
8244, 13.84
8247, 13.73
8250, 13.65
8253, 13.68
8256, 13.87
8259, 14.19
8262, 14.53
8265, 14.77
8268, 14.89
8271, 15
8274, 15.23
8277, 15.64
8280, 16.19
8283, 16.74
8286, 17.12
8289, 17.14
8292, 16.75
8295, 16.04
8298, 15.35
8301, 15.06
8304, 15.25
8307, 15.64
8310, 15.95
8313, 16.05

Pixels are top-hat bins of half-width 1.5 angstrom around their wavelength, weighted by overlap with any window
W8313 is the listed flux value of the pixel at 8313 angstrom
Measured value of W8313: 16.05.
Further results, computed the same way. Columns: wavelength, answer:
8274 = 15.23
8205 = 14.8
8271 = 15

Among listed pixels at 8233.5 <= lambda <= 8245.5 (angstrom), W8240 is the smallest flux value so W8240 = 13.84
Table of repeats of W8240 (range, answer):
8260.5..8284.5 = 14.53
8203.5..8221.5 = 14.15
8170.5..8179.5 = 14.19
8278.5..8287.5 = 16.19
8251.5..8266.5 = 13.68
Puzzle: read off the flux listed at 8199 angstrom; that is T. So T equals 14.61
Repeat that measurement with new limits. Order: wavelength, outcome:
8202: 14.72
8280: 16.19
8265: 14.77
